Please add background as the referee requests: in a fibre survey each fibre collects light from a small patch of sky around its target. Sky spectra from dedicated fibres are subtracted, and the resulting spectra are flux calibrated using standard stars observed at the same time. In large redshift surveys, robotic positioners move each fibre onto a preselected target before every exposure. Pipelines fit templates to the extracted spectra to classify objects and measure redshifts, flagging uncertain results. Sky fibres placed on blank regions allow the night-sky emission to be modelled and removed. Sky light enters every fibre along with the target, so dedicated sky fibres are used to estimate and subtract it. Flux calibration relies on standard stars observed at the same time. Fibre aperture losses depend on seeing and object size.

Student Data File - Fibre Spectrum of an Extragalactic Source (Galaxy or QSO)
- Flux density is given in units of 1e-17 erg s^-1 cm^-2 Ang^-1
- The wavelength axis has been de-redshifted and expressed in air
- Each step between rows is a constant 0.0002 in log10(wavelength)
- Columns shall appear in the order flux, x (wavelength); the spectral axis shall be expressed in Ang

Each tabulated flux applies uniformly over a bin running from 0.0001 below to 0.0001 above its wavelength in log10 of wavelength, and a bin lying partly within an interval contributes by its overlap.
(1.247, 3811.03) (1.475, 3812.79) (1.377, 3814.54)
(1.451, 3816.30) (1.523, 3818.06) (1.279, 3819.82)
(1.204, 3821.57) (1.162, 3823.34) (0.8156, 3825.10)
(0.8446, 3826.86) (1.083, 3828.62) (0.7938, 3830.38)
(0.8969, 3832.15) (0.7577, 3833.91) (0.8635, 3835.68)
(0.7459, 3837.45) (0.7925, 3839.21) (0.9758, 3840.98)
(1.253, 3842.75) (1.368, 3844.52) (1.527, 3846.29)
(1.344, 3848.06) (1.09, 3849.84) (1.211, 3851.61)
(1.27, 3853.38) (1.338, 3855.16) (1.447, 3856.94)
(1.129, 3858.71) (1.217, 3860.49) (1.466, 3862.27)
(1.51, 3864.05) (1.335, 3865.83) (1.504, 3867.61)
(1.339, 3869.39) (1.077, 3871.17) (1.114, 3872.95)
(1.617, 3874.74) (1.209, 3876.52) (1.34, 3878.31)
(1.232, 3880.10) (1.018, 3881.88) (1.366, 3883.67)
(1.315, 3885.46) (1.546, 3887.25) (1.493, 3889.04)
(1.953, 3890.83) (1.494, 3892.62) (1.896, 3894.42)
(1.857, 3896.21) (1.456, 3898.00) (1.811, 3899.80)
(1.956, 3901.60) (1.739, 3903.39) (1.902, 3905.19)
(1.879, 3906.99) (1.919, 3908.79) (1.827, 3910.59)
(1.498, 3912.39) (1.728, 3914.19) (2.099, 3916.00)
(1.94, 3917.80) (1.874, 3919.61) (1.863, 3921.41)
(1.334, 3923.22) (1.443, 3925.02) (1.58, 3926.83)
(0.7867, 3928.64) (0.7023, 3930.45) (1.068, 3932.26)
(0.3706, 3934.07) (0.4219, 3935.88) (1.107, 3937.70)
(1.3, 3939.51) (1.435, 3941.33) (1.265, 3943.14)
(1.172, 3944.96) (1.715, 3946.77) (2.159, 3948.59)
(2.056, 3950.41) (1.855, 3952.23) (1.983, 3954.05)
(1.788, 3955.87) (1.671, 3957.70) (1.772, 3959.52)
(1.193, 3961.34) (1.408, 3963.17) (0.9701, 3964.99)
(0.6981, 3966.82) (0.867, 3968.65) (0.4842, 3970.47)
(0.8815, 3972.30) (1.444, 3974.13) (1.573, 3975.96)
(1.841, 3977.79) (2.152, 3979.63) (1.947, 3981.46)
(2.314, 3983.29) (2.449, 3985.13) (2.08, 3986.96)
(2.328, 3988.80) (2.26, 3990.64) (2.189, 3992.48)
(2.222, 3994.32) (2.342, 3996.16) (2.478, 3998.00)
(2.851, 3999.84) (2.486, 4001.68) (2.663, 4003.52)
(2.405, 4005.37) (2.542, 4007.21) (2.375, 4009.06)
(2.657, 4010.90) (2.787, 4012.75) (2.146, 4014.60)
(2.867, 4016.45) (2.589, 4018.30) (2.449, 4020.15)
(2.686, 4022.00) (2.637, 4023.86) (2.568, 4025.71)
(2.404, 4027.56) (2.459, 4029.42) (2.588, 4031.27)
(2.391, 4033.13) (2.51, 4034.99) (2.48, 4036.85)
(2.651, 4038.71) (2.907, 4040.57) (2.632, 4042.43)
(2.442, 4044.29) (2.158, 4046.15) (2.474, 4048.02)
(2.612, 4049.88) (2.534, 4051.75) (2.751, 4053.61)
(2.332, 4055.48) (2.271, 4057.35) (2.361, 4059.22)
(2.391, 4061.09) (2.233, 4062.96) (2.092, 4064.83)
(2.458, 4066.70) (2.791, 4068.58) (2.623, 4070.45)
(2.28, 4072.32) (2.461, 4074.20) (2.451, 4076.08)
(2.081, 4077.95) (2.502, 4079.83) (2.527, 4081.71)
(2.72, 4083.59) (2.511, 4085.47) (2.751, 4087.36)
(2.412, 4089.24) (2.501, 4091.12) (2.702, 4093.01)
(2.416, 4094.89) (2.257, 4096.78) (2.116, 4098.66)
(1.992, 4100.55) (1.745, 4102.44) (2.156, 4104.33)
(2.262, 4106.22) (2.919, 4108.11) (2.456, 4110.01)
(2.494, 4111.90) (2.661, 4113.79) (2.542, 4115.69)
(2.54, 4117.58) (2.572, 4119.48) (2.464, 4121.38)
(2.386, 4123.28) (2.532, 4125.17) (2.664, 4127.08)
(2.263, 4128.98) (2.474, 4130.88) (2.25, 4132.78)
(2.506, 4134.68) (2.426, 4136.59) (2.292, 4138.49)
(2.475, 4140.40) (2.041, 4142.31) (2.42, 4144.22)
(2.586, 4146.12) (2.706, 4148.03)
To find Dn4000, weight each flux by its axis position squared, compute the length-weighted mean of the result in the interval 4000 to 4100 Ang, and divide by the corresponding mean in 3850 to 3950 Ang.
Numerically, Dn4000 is 1.9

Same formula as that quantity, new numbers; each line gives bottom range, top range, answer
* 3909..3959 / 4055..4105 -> 1.71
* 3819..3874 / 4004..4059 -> 2.40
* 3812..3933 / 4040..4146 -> 1.97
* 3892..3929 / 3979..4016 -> 1.45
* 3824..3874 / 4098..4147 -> 2.39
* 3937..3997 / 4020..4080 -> 1.55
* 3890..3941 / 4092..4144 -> 1.74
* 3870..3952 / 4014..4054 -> 1.82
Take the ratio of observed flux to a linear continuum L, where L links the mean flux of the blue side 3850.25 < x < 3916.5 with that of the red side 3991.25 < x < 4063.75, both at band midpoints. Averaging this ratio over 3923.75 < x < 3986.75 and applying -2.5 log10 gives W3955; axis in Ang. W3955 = 0.38 mag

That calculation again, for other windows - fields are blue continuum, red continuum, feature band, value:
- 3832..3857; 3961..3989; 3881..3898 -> -0.22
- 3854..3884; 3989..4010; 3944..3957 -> 0.11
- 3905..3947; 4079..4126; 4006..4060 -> -0.24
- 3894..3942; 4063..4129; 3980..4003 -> -0.23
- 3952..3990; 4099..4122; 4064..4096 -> -0.12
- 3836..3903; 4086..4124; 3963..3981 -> 0.42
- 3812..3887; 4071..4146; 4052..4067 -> -0.08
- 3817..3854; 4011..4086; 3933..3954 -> 0.30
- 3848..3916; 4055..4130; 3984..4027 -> -0.21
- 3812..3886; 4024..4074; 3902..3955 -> 0.12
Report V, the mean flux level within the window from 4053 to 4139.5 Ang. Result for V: 2.42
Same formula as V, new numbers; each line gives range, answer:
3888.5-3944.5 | 1.51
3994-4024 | 2.54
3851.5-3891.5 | 1.35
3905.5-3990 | 1.53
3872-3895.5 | 1.43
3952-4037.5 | 2.1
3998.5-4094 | 2.51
